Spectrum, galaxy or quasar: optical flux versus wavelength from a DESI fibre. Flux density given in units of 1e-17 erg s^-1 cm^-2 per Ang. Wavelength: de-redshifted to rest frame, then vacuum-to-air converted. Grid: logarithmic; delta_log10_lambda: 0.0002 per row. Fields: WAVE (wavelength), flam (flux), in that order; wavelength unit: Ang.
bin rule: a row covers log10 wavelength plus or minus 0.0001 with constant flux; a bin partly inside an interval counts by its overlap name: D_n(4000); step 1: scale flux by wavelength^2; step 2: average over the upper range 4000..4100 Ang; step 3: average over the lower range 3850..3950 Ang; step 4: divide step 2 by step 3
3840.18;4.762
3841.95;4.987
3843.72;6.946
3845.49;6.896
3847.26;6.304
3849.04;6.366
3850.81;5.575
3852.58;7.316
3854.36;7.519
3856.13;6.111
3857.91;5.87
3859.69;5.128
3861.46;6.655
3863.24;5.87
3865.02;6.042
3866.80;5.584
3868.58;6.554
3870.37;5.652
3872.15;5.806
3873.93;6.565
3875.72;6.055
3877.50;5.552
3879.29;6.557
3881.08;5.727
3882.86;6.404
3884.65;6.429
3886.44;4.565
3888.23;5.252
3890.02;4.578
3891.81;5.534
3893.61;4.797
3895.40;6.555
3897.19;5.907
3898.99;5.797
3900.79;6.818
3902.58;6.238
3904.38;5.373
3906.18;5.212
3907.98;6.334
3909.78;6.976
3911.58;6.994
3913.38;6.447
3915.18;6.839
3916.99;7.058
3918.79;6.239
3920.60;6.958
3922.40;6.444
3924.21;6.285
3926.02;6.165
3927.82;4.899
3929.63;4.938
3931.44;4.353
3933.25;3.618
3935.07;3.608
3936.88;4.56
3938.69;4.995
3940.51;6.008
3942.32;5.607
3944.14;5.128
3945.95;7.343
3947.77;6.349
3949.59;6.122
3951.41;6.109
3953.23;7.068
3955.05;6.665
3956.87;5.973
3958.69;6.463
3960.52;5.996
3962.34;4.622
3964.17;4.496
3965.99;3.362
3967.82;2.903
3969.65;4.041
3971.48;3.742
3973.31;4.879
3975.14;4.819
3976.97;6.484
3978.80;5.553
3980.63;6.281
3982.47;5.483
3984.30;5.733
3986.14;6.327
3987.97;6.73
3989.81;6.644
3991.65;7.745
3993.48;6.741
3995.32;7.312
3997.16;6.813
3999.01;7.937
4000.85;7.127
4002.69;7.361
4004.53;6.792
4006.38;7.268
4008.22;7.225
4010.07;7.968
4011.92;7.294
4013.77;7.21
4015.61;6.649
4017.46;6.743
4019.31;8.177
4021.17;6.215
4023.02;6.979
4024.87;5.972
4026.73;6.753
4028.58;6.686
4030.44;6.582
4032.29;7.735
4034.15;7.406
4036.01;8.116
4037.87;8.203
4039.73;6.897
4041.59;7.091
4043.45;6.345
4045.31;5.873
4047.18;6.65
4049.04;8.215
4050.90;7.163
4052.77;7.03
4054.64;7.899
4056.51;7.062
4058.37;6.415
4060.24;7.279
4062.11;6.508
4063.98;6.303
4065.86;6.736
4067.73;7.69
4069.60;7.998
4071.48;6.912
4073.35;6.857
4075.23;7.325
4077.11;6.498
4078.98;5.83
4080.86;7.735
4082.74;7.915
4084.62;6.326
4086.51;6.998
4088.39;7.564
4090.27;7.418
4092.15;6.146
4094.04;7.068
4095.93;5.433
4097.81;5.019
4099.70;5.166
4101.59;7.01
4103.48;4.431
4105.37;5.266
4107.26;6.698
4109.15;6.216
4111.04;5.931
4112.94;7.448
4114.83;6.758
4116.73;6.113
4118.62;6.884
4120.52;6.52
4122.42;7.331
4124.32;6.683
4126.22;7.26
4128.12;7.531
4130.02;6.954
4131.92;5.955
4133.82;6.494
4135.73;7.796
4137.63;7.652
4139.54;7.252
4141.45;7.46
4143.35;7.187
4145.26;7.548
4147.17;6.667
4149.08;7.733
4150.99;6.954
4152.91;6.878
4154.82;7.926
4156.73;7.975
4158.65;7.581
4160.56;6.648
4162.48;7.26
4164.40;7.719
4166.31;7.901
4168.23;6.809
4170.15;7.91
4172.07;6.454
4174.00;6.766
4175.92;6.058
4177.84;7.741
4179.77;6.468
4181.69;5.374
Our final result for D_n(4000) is 1.28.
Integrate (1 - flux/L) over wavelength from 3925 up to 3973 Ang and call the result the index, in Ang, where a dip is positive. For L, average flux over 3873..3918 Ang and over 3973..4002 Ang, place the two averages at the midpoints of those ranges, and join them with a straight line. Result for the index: 8.2 Ang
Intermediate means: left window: 6.02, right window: 6.46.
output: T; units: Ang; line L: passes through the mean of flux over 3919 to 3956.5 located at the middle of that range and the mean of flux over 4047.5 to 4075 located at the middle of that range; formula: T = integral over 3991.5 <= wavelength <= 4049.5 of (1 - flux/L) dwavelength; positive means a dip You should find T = -4.0 Ang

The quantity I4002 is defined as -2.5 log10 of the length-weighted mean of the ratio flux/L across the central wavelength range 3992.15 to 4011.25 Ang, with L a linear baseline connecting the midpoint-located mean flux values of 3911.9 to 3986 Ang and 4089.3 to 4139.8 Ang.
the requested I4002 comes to -0.235 mag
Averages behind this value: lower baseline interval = 5.53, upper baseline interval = 6.53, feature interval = 7.27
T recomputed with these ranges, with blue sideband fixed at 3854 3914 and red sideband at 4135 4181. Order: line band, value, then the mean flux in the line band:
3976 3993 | 0.3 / 6.34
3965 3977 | 4.2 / 4.16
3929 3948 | 3.4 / 5.1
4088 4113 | 3.1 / 6.13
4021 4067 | -1.8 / 6.98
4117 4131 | 0.2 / 6.98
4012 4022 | -0.7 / 7.03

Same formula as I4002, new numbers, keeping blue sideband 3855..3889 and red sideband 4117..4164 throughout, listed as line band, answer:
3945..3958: -0.038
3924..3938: 0.293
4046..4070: -0.052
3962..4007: 0.098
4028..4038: -0.116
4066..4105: 0.042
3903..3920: -0.048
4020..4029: 0.013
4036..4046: -0.051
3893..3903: 0.000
